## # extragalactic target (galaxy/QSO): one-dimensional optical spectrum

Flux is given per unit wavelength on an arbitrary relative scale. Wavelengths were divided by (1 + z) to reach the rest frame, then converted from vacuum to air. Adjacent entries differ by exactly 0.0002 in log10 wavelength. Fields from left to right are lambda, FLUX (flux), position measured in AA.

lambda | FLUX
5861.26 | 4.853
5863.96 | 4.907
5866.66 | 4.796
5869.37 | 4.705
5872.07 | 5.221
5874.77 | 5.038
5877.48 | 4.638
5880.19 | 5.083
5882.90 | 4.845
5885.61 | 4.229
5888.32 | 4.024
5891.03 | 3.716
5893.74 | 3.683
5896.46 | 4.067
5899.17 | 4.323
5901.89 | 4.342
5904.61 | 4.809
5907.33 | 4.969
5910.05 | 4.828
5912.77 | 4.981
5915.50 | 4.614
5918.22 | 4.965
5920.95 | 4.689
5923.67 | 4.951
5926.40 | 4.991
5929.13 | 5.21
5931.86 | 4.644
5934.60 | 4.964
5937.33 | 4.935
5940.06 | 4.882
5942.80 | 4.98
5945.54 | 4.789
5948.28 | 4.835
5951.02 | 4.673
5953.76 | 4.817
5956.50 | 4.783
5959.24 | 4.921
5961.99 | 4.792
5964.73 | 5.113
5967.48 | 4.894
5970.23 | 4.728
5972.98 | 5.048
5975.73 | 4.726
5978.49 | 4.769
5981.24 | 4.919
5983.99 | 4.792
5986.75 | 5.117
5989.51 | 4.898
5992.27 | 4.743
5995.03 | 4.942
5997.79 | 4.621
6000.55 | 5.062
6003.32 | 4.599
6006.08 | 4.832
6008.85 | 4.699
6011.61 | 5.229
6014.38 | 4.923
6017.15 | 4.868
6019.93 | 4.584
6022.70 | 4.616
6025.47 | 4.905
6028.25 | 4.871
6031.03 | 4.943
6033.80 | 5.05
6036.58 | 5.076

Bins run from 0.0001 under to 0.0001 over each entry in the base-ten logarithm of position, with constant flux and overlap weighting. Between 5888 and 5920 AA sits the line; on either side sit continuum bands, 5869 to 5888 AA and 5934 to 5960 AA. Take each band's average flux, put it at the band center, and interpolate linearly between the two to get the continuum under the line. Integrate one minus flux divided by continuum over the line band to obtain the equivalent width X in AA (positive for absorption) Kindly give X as 2.34 AA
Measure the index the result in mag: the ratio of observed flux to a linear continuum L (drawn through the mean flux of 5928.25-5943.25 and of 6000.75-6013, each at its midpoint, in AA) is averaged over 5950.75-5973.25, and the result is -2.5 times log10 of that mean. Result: 0.01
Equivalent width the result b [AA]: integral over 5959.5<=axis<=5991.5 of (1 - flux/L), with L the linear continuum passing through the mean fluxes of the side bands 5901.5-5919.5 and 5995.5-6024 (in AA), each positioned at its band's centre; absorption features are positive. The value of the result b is -0.5 AA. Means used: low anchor 4.81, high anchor 4.81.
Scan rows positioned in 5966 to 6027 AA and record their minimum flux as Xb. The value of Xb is 4.584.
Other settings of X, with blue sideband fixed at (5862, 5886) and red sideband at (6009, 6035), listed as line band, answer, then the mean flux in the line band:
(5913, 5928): 0.0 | 4.86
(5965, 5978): 0.0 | 4.86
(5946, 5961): 0.2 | 4.8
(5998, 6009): 0.2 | 4.79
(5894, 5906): 1.3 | 4.32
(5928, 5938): -0.1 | 4.93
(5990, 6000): 0.1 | 4.81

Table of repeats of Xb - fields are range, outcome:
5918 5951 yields 4.644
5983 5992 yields 4.792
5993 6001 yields 4.621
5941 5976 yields 4.673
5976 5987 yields 4.769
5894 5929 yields 4.067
